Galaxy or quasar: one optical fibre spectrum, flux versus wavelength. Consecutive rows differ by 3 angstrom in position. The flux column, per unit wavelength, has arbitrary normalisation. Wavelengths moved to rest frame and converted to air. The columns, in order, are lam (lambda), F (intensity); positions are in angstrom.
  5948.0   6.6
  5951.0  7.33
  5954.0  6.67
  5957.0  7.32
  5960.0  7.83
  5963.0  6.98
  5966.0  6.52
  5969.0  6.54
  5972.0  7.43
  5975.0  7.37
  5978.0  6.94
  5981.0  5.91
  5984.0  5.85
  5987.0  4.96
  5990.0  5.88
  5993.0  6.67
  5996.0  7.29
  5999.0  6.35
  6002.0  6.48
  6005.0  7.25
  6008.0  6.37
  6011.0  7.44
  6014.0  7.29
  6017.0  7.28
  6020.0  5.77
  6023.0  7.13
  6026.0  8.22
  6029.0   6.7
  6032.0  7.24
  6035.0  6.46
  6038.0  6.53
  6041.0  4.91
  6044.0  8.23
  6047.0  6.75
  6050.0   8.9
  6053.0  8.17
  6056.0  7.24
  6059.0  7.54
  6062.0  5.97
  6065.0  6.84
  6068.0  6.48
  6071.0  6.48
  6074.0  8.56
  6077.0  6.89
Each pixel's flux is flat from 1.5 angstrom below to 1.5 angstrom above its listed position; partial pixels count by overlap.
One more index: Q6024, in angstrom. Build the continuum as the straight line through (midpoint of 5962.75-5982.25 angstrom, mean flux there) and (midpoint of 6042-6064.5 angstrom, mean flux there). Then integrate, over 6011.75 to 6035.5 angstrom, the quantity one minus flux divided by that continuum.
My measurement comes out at 0.6 angstrom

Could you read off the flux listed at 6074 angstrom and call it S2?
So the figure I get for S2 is 8.56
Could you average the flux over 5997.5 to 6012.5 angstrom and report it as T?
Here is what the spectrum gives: 6.78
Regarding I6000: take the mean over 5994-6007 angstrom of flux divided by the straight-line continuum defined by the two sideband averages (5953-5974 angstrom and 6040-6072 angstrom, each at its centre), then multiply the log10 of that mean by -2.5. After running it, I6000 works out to 0.04 mag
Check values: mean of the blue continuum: 7.06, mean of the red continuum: 7.09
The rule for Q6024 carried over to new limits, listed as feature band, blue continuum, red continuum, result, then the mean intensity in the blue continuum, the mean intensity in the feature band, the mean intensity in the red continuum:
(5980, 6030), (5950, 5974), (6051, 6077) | 3.3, 7.08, 6.64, 7.18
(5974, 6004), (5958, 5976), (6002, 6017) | 3.0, 7.11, 6.37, 7.05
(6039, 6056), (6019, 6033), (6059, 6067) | -1.4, 7.05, 7.35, 6.62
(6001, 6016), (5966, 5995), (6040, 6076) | -0.7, 6.42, 6.99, 7.2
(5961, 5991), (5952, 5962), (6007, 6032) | 3.0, 7.26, 6.47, 7.05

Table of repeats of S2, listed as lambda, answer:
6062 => 5.97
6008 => 6.37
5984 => 5.85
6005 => 7.25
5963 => 6.98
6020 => 5.77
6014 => 7.29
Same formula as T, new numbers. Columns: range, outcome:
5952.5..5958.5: 7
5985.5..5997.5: 6.2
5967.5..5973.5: 6.98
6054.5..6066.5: 6.9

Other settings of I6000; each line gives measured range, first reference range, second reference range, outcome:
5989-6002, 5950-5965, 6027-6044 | 0.05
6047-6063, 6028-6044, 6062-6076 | -0.12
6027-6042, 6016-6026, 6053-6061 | 0.10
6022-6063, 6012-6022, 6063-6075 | -0.04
